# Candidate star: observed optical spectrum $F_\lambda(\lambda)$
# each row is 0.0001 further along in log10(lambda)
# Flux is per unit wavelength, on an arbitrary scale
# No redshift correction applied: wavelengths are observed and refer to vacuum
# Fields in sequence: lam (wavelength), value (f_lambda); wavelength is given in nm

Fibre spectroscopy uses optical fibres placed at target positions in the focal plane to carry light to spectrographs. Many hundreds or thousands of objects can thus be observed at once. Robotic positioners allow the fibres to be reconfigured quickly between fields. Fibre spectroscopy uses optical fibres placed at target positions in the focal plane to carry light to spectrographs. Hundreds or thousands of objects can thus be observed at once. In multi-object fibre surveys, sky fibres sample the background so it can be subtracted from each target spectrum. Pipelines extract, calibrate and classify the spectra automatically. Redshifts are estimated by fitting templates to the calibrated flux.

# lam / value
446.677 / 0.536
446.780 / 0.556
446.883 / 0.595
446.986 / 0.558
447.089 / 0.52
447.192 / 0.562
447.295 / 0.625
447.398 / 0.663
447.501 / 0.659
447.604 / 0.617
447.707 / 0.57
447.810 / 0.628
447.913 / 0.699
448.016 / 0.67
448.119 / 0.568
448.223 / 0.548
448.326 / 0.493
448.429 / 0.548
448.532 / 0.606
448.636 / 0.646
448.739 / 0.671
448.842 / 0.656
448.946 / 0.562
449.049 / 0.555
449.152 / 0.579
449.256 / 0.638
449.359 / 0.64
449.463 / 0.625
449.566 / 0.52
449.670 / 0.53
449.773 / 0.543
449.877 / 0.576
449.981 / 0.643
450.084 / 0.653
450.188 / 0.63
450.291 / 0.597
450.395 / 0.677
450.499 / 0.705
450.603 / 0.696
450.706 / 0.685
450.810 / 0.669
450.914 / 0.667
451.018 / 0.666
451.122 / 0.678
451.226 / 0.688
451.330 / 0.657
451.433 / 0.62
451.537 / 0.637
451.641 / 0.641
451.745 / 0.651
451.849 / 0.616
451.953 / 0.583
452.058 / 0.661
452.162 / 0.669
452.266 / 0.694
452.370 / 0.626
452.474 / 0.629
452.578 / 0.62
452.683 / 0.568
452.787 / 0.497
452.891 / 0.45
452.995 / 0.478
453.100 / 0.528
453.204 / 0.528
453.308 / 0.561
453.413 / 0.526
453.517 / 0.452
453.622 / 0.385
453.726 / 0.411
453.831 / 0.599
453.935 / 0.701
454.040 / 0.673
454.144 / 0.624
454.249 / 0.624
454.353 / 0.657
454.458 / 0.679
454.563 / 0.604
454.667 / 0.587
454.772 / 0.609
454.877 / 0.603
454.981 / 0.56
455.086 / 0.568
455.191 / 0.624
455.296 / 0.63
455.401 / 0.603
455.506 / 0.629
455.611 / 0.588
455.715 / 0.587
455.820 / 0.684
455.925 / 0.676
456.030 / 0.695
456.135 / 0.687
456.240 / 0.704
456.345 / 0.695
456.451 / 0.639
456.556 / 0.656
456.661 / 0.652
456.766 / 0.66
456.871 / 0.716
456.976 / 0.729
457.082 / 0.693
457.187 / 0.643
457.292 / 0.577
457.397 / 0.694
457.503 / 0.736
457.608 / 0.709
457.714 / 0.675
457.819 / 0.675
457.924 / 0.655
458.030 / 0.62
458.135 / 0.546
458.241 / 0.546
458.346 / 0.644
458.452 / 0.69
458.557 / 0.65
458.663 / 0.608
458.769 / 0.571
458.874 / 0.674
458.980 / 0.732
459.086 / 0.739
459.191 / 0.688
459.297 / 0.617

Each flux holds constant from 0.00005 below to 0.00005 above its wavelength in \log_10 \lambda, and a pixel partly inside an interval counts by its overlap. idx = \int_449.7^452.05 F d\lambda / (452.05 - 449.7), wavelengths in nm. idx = 0.644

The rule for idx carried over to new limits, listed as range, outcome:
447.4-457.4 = 0.617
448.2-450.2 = 0.593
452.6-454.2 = 0.534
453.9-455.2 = 0.623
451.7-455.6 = 0.586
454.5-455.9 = 0.608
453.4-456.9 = 0.618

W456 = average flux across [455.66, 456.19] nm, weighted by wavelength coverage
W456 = 0.667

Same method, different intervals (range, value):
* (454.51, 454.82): 0.6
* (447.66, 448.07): 0.643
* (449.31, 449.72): 0.578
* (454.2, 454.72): 0.631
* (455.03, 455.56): 0.609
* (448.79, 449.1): 0.591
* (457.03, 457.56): 0.67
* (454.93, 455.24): 0.583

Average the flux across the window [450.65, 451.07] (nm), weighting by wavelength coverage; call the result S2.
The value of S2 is 0.672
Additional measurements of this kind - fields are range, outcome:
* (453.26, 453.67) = 0.48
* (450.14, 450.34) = 0.615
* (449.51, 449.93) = 0.543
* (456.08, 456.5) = 0.68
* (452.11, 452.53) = 0.655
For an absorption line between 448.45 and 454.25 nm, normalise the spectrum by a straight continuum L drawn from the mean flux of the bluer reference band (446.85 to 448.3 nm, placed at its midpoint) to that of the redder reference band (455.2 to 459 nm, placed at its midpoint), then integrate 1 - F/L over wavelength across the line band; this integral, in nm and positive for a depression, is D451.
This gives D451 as 0.17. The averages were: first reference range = 0.604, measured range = 0.605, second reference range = 0.654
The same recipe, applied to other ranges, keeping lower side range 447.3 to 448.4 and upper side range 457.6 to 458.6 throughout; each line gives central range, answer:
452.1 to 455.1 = 0.24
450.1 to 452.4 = -0.13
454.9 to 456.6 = -0.02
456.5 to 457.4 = -0.05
